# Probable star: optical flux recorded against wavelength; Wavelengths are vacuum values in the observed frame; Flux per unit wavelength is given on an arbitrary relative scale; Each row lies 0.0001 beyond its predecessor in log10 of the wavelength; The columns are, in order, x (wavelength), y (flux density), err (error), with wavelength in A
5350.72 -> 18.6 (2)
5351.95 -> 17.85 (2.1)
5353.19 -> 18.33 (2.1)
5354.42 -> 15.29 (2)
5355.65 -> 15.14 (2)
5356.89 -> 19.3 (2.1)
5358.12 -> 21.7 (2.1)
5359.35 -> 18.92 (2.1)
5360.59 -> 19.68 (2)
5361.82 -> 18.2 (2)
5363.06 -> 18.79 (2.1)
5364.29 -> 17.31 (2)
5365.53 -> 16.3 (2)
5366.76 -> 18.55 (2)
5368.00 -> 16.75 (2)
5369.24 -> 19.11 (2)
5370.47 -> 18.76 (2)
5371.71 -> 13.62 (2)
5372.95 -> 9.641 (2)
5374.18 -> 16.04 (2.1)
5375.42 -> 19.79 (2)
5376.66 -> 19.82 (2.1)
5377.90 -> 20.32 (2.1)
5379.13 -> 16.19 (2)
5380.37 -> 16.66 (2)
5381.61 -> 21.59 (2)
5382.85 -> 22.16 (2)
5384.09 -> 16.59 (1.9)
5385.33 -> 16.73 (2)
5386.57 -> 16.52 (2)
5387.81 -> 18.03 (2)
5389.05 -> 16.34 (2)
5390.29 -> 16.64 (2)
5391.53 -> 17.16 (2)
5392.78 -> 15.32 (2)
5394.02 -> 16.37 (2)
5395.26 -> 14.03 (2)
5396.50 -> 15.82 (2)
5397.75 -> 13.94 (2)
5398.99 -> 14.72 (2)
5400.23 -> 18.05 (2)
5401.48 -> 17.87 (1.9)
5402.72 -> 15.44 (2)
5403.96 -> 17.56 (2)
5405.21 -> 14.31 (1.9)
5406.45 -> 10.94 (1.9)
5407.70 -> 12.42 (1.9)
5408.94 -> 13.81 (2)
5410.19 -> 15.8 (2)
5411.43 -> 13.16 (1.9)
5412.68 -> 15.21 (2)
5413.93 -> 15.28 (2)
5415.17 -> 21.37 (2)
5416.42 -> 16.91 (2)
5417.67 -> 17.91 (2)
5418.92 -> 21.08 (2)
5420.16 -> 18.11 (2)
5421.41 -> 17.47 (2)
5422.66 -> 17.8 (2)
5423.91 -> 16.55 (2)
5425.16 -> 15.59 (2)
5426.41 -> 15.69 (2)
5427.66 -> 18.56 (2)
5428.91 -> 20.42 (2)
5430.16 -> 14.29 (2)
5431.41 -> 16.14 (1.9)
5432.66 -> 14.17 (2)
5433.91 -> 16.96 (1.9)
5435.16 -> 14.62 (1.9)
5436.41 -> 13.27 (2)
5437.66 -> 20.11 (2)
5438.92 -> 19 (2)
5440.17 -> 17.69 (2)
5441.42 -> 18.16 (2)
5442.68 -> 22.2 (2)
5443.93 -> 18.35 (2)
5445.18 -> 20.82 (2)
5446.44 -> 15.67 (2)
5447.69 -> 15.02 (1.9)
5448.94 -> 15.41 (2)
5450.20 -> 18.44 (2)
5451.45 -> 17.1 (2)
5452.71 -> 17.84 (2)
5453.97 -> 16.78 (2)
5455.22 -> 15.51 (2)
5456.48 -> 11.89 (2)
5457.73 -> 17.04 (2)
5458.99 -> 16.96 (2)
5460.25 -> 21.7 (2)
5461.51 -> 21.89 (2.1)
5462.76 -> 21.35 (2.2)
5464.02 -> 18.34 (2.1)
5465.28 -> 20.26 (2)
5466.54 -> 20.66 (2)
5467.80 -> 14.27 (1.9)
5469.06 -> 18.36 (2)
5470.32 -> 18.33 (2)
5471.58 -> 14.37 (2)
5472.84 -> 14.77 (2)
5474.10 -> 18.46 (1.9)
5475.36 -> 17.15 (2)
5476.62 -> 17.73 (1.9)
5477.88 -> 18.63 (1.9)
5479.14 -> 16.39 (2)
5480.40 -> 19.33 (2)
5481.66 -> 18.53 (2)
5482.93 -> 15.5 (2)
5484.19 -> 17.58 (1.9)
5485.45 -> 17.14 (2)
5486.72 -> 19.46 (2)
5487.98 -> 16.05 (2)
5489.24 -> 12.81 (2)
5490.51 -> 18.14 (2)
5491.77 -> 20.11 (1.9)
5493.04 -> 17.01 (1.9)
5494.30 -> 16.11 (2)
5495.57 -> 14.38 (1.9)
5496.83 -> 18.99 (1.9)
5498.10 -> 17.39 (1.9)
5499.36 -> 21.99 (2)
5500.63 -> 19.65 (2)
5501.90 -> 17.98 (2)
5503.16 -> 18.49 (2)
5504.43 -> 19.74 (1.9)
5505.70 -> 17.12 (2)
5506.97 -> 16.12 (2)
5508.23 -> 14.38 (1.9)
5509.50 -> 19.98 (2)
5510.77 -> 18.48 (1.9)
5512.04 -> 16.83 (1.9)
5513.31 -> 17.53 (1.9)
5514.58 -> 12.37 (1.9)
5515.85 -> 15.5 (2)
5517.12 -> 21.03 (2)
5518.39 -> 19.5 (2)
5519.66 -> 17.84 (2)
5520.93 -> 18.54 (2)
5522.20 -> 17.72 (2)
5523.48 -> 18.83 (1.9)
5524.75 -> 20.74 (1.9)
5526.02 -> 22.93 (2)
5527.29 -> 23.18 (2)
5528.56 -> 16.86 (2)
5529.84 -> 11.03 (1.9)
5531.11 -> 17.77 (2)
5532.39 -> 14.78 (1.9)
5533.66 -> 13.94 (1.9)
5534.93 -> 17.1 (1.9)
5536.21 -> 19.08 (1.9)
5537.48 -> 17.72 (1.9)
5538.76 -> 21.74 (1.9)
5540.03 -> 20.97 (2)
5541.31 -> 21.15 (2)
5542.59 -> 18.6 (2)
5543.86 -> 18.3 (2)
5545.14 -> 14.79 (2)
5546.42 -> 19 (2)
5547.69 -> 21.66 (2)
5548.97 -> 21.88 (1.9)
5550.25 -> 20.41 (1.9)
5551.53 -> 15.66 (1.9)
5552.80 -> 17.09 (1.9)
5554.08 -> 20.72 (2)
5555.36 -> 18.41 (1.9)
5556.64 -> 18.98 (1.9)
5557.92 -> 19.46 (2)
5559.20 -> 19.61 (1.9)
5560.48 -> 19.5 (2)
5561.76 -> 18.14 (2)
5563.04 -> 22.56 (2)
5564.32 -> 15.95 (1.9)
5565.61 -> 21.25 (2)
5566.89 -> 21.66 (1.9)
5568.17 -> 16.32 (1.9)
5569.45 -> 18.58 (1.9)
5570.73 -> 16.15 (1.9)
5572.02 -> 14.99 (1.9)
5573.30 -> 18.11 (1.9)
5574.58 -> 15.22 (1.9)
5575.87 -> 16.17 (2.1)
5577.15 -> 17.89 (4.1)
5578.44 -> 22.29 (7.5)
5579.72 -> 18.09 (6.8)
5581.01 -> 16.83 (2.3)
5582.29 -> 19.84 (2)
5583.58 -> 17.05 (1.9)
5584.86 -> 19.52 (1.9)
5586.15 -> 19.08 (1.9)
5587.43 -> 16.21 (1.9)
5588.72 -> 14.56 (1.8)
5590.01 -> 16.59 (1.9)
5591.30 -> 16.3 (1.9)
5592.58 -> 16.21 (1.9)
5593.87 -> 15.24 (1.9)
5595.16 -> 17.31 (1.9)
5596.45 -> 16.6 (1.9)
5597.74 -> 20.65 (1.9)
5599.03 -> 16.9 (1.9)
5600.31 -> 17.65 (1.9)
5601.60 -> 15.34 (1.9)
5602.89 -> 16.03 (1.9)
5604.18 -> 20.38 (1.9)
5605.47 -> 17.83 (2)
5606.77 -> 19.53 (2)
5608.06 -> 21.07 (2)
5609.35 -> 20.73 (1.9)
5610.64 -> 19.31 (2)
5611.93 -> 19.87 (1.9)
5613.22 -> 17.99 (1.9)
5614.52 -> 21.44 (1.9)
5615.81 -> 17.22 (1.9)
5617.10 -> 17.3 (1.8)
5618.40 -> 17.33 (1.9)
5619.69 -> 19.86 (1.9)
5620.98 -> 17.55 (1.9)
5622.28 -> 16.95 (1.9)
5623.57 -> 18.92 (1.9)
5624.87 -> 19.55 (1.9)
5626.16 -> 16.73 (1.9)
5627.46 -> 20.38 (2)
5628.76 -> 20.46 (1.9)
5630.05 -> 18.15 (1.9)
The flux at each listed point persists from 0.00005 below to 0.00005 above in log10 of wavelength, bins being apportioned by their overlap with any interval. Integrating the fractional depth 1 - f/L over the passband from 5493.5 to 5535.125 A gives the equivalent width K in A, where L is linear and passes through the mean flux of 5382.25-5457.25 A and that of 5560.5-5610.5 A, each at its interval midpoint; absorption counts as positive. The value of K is -0.8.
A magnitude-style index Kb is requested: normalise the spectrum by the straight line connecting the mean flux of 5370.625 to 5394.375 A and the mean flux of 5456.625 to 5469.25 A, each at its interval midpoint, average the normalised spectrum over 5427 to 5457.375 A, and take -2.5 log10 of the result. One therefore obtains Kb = 0.08 mag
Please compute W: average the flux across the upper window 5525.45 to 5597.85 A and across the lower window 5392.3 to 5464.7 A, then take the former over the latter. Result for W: 1.1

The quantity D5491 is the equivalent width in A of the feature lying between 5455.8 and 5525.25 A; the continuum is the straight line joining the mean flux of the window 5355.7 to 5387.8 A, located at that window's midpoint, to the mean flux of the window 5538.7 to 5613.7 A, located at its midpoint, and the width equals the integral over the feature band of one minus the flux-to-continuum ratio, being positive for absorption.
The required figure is 1.6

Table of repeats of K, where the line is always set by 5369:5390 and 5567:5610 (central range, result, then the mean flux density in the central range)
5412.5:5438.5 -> 0.68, 17.1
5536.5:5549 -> -1.30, 19.5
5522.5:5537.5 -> -0.18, 17.8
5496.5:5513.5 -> -0.58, 18.2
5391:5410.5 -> 2.57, 15.2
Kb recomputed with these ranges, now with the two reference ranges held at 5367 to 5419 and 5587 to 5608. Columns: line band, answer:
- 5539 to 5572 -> -0.12 mag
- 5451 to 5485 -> -0.06 mag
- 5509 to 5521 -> -0.05 mag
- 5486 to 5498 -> -0.01 mag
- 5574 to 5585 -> -0.06 mag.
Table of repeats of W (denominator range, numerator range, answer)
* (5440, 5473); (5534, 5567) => 1.08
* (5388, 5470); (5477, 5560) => 1.07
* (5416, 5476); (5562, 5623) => 1.03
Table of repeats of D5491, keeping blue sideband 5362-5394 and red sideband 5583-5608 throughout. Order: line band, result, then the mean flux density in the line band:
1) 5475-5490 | 0.2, 17.2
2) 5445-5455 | 0.3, 16.9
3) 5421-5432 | 0.3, 16.9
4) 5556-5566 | -1.1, 19.4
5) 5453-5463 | -0.2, 17.8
